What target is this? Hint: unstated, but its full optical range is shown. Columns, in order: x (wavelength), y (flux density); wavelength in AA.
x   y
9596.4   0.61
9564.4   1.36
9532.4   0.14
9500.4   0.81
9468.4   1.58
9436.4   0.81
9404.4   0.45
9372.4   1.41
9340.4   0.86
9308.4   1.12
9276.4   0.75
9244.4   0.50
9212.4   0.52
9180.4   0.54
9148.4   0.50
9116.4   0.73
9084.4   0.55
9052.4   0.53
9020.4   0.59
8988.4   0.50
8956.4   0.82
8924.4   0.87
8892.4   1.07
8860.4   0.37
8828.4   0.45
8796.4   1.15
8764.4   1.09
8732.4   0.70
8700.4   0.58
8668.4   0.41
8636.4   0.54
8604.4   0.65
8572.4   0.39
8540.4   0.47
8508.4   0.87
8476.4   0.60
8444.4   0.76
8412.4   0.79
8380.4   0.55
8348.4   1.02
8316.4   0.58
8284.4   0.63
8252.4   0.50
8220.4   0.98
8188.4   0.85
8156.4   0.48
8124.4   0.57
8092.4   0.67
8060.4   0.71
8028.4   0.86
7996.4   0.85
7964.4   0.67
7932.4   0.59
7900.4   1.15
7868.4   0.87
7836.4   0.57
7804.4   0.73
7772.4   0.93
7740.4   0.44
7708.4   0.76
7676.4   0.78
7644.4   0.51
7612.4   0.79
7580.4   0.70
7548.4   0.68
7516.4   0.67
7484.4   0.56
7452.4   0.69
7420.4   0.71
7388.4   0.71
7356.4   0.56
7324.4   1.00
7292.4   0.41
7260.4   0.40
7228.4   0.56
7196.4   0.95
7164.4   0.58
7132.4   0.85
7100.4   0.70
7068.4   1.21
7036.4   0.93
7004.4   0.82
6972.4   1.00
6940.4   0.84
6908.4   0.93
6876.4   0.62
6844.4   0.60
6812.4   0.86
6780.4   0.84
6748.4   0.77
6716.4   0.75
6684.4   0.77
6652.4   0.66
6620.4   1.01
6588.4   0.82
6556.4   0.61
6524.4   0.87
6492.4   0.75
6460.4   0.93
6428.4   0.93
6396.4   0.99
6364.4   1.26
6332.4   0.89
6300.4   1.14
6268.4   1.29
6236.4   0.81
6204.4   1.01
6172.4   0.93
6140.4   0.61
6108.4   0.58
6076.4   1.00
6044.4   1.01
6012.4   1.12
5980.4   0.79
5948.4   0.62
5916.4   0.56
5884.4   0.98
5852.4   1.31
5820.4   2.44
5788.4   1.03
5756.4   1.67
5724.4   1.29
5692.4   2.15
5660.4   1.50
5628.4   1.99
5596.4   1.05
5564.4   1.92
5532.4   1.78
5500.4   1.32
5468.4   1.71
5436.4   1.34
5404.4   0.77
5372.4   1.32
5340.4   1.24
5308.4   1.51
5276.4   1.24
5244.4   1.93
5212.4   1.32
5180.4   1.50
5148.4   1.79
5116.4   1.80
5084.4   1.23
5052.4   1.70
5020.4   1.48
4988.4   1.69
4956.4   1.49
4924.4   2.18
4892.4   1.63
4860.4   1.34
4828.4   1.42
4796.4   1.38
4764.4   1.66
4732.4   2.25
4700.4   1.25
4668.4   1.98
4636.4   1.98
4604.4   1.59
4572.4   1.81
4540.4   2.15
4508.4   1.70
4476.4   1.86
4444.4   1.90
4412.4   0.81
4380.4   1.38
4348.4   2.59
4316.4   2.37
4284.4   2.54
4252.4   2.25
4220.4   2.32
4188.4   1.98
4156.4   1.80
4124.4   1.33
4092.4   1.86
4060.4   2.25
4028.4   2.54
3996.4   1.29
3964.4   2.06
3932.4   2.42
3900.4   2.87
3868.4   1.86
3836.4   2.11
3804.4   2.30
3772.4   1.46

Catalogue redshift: 1.588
